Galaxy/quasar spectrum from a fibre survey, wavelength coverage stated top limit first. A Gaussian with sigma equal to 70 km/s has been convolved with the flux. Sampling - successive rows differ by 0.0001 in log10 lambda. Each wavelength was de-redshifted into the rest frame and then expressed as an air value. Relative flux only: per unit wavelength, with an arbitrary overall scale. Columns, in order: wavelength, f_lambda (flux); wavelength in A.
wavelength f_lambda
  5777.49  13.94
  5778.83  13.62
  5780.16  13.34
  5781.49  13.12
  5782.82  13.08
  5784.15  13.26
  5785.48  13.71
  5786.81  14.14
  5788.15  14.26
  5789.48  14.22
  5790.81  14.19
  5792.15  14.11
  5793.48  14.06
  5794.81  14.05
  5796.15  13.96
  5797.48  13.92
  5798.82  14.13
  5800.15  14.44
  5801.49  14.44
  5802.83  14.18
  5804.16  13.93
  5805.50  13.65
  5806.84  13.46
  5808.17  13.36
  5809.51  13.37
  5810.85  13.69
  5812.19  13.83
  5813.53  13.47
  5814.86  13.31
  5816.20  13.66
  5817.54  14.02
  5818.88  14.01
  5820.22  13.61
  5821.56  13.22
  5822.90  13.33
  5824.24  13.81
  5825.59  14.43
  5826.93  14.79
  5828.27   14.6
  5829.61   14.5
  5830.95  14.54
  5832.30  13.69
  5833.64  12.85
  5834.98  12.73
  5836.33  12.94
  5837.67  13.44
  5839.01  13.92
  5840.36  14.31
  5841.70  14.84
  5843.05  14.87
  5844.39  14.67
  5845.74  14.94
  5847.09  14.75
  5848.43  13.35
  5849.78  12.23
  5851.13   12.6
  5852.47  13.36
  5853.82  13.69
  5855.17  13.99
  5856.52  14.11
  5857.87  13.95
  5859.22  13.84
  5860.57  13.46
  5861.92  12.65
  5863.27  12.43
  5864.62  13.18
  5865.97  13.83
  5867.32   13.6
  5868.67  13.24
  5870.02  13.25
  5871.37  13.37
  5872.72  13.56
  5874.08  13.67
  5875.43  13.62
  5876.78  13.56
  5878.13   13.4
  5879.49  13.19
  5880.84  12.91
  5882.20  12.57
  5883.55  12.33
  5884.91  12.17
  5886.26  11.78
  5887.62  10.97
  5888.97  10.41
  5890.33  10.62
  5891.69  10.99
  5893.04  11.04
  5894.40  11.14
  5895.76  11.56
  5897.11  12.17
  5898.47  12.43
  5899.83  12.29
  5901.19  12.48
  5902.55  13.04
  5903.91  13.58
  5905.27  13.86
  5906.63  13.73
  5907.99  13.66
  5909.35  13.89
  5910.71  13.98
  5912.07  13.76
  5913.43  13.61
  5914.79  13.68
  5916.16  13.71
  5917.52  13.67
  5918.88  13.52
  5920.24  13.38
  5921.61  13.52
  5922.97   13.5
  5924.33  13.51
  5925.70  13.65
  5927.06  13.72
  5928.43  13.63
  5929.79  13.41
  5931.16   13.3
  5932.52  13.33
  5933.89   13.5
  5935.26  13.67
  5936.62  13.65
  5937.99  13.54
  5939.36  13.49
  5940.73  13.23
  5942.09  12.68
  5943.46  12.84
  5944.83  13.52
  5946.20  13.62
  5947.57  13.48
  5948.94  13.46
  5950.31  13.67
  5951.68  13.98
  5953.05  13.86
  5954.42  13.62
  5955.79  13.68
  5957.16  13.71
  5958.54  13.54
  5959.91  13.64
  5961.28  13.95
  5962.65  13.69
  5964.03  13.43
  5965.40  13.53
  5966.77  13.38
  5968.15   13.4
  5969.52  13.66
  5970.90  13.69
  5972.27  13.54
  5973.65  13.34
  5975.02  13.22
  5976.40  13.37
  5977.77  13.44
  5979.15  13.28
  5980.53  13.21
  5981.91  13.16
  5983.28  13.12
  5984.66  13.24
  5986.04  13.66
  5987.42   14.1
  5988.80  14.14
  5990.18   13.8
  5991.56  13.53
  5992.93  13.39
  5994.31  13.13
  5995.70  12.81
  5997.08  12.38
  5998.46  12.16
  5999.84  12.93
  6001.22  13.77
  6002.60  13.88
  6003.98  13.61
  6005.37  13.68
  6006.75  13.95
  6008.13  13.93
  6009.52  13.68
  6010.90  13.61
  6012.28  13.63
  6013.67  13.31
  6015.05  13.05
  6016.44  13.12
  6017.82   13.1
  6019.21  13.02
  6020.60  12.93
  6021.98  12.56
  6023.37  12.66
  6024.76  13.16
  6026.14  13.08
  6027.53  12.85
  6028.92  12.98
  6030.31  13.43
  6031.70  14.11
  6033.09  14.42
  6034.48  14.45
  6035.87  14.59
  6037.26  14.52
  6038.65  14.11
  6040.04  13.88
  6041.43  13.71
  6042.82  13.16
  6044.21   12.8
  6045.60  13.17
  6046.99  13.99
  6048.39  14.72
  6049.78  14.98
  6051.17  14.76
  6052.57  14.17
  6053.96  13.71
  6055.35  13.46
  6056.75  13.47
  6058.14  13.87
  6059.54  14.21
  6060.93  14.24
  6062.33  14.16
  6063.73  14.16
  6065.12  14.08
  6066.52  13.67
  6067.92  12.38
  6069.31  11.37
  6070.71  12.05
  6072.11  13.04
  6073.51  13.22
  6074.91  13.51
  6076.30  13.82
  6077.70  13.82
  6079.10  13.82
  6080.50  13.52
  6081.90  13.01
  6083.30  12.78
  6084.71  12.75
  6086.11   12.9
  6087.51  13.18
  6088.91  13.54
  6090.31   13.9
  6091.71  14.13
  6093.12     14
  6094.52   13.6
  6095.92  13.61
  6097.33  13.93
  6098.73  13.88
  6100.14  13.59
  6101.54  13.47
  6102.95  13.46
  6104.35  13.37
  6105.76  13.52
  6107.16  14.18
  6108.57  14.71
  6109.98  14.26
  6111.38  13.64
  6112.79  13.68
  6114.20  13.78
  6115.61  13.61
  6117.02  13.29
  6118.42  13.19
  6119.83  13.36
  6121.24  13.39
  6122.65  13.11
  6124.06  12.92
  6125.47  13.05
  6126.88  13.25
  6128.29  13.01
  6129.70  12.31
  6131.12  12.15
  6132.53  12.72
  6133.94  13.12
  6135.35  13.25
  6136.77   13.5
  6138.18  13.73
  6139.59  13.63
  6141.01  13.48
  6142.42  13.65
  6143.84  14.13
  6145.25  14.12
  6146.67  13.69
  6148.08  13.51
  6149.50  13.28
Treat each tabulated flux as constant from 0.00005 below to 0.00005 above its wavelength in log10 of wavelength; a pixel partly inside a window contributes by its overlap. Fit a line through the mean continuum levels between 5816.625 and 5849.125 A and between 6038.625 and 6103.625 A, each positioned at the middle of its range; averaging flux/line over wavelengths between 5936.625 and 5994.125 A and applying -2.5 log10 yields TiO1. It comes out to 0.02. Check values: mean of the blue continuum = 14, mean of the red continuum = 13.6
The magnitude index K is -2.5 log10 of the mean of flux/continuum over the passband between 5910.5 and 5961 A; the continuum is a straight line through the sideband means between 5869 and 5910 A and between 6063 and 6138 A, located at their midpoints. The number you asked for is -0.066 mag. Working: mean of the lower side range 12.6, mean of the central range 13.5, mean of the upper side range 13.4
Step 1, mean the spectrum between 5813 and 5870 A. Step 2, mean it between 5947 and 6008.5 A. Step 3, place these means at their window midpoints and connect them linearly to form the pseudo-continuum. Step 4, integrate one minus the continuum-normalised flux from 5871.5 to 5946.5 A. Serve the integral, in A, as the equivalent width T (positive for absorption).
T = 3.3 A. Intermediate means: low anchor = 13.7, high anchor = 13.5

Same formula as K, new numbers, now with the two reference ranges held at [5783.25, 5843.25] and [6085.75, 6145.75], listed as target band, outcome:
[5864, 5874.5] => 0.03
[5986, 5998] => 0.02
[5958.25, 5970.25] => 0.01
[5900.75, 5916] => 0.01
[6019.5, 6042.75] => 0.00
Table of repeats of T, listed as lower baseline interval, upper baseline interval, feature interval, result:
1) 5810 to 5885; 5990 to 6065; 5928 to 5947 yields 0.3 A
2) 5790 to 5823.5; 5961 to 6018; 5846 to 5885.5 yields 1.1 A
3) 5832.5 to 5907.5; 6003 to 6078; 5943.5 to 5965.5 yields -0.5 A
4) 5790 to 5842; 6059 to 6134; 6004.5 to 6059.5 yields -0.5 A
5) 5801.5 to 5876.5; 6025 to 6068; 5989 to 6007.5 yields 0.7 A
